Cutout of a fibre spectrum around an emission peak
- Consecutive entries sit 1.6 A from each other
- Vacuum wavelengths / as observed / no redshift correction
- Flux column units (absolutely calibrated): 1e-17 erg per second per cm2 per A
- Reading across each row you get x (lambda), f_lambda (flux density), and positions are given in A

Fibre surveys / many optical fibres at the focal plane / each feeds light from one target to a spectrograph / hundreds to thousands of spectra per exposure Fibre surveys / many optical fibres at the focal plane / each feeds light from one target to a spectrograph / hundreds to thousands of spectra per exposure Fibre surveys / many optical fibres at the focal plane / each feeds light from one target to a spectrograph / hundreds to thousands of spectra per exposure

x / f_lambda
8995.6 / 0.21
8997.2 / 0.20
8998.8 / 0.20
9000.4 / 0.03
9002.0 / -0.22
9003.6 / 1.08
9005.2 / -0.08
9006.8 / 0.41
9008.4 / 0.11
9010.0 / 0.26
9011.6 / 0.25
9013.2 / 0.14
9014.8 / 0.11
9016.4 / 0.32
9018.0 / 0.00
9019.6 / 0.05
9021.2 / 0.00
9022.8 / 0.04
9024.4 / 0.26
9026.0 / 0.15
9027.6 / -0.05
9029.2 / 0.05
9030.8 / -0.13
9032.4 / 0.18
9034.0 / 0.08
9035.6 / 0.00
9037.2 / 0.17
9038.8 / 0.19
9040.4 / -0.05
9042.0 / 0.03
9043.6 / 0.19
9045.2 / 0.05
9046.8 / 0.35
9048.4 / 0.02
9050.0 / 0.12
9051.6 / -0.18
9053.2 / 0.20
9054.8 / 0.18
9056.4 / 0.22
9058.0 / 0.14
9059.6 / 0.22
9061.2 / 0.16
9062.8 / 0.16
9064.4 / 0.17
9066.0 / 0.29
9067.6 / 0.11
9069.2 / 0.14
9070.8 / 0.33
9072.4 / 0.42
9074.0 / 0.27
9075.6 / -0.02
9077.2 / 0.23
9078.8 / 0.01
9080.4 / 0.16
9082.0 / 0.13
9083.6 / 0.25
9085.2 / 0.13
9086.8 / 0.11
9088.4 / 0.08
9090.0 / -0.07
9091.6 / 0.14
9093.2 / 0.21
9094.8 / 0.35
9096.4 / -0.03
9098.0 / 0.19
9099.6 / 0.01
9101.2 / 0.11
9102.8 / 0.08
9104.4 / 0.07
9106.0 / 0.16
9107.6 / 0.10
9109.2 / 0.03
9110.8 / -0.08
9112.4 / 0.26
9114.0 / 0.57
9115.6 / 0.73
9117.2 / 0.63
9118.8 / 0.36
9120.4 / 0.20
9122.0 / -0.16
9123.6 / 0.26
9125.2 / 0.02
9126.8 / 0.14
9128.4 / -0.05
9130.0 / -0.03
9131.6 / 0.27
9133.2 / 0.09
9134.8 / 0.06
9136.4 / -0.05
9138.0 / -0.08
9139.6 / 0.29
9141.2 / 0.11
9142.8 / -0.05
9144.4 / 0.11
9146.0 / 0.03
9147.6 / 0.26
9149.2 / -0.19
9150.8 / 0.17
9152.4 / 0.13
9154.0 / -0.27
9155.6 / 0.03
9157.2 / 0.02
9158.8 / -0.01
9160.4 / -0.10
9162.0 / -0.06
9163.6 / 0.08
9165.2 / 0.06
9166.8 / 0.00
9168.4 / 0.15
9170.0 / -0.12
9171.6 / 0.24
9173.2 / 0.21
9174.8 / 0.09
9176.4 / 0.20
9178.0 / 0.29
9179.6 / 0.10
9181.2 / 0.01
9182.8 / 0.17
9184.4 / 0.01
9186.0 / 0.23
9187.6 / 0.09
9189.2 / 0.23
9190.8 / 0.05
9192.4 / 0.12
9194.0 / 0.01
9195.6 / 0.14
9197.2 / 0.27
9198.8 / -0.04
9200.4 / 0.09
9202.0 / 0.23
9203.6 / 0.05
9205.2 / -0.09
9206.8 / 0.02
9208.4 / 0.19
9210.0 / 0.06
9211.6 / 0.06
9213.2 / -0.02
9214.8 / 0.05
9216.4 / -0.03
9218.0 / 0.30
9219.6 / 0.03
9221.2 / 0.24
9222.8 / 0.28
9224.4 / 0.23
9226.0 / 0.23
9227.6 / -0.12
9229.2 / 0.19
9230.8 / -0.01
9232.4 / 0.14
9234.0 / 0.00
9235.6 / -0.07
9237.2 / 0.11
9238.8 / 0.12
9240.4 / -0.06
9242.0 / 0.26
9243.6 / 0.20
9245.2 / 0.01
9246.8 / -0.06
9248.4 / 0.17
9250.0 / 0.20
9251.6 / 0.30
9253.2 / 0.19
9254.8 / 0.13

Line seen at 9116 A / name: H-beta 4861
